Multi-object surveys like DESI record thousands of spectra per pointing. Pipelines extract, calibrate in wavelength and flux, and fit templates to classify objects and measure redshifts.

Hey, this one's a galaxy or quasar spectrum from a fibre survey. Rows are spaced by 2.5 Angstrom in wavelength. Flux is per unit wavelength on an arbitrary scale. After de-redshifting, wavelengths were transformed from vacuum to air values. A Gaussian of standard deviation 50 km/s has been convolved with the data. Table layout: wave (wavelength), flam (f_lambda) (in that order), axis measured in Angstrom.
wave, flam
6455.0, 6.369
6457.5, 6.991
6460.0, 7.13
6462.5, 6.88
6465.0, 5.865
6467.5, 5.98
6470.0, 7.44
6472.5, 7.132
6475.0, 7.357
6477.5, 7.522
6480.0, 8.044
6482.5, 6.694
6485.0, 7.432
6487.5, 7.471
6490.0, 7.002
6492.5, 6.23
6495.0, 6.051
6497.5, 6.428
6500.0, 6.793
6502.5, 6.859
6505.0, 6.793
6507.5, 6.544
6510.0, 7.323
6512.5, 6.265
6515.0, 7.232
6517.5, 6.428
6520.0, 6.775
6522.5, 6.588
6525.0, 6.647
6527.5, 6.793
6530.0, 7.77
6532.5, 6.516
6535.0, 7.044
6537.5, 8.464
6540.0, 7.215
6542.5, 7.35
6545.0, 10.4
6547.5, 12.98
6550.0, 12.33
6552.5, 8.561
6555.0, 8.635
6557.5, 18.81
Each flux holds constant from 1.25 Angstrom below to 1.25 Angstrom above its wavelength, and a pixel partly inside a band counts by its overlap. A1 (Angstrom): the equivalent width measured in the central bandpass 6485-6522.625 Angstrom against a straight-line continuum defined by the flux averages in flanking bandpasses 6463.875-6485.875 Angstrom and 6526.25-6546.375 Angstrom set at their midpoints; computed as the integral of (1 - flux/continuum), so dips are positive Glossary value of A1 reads 3.17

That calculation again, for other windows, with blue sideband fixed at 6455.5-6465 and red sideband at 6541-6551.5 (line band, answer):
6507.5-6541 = 9.23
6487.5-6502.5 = 3.11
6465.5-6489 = 1.16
